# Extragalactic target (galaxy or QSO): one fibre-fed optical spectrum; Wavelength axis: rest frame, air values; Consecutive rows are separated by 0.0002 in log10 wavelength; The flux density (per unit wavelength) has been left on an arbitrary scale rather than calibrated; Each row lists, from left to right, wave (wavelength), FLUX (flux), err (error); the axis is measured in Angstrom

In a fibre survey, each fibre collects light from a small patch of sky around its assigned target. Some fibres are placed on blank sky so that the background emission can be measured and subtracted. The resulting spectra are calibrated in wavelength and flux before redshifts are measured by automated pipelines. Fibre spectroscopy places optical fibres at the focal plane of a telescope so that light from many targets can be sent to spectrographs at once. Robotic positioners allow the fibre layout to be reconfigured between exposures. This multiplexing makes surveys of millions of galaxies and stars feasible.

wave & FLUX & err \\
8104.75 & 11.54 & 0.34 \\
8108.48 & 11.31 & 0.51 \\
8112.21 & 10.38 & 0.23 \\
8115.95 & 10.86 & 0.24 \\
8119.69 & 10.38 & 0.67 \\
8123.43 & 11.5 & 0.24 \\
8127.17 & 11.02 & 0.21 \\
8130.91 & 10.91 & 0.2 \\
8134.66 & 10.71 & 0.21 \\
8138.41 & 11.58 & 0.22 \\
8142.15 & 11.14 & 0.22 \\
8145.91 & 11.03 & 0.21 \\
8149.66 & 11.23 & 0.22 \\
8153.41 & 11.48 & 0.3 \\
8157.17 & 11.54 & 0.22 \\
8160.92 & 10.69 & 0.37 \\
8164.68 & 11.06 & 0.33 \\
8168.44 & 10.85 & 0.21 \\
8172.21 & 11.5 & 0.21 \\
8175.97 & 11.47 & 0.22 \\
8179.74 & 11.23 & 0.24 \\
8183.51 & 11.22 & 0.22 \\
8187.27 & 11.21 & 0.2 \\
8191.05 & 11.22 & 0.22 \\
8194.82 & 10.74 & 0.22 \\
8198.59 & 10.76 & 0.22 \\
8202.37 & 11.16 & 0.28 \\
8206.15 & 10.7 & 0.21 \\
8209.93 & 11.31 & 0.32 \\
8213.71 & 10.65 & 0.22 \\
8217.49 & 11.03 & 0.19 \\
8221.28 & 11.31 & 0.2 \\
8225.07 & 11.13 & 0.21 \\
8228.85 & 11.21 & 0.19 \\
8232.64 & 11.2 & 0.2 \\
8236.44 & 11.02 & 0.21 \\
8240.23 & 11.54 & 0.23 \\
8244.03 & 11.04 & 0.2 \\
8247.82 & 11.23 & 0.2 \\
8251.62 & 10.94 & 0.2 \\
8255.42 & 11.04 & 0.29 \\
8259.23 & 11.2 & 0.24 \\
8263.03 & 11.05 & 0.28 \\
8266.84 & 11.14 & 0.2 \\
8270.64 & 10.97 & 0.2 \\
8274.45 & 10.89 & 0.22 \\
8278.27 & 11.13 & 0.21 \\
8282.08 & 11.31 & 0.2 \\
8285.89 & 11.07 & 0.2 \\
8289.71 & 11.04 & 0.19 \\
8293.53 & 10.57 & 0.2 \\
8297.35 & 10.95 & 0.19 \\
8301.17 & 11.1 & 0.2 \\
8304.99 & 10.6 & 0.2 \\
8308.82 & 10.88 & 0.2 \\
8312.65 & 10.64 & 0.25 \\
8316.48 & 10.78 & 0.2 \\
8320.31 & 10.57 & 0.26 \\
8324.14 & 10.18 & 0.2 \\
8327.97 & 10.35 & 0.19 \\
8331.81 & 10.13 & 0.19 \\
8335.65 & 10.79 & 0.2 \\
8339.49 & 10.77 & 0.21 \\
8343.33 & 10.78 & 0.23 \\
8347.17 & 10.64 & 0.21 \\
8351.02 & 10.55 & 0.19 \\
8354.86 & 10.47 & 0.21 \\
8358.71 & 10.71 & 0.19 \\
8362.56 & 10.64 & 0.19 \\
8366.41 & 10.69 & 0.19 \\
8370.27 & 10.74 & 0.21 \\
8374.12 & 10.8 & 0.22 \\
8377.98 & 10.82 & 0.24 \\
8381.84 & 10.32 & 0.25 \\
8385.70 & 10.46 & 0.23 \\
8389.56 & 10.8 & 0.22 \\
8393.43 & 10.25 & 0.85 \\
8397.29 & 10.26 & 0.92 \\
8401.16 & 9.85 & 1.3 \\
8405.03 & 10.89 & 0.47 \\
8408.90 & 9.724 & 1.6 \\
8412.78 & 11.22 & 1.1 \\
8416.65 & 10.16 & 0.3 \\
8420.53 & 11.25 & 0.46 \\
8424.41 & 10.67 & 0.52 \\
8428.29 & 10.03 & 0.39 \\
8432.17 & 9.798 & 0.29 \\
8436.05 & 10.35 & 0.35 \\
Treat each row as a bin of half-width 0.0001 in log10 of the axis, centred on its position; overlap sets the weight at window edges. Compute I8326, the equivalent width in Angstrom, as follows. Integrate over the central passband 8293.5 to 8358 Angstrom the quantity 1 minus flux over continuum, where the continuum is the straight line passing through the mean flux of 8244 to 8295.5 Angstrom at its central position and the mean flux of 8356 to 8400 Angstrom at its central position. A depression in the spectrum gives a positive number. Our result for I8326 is 1.0 Angstrom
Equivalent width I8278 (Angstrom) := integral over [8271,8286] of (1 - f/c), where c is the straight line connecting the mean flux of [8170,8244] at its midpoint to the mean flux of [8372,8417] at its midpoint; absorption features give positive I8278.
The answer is -0.3 Angstrom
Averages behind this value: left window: 11.1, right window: 10.5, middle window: 11.1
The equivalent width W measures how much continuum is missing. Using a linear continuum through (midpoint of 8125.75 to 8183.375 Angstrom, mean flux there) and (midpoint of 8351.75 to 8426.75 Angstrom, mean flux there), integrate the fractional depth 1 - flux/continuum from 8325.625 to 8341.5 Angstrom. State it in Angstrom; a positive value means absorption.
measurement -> 0.3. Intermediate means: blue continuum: 11.2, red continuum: 10.6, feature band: 10.5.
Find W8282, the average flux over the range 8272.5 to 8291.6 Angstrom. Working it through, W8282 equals 11.1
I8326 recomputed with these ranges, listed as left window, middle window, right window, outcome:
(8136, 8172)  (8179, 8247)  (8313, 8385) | -0.54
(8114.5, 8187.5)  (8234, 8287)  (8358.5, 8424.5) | -1.18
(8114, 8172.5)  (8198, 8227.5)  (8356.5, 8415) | -0.26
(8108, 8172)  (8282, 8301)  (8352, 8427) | -0.38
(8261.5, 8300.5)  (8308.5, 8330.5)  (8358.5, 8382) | 0.70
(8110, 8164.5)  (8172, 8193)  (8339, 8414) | -0.66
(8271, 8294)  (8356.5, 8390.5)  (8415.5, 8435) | -0.13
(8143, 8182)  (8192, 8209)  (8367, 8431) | 0.31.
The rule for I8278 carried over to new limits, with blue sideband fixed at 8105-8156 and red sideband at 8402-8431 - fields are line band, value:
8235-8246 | -0.4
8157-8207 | -0.6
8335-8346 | -0.1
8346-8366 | 0.0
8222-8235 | -0.4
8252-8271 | -0.5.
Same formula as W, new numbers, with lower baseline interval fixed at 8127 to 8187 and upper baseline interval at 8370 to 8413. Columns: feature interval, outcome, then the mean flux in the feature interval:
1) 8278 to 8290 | -0.4 Angstrom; 11.2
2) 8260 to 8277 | -0.3 Angstrom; 11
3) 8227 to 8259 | -0.7 Angstrom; 11.2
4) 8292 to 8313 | -0.1 Angstrom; 10.8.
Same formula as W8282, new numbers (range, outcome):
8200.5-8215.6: 11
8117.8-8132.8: 11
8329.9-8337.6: 10.5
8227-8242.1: 11.2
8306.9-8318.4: 10.8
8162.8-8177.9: 11.2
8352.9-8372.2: 10.7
